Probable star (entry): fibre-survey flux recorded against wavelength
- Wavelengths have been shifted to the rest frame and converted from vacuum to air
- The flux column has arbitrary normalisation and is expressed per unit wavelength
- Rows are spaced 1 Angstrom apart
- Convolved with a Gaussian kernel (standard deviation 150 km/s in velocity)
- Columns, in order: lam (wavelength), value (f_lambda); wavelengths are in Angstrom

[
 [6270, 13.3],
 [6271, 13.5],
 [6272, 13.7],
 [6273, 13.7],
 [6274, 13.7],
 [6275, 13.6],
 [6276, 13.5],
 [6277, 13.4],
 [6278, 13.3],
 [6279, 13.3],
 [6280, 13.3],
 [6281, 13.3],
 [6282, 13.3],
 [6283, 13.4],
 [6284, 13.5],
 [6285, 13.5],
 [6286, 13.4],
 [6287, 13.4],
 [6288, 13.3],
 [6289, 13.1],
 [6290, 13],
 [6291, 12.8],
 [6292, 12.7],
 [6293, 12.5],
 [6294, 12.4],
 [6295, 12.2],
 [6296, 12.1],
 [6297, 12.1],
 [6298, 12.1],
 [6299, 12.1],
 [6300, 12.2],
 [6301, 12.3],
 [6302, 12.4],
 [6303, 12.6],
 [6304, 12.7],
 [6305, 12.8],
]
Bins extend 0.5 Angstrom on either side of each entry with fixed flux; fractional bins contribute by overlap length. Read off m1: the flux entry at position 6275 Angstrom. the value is 13.6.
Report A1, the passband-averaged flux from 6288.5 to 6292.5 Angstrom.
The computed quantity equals 12.9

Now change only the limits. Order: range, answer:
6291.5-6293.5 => 12.6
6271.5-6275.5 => 13.7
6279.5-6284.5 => 13.4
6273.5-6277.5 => 13.5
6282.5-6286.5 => 13.4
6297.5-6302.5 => 12.2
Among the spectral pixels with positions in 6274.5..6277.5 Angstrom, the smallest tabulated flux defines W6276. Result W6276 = 13.4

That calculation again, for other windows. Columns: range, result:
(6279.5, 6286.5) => 13.3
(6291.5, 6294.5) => 12.4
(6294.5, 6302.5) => 12.1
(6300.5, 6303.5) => 12.3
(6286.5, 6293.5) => 12.5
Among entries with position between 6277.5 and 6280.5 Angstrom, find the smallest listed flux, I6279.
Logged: 13.3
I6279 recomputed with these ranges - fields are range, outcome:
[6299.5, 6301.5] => 12.2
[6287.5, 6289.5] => 13.1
